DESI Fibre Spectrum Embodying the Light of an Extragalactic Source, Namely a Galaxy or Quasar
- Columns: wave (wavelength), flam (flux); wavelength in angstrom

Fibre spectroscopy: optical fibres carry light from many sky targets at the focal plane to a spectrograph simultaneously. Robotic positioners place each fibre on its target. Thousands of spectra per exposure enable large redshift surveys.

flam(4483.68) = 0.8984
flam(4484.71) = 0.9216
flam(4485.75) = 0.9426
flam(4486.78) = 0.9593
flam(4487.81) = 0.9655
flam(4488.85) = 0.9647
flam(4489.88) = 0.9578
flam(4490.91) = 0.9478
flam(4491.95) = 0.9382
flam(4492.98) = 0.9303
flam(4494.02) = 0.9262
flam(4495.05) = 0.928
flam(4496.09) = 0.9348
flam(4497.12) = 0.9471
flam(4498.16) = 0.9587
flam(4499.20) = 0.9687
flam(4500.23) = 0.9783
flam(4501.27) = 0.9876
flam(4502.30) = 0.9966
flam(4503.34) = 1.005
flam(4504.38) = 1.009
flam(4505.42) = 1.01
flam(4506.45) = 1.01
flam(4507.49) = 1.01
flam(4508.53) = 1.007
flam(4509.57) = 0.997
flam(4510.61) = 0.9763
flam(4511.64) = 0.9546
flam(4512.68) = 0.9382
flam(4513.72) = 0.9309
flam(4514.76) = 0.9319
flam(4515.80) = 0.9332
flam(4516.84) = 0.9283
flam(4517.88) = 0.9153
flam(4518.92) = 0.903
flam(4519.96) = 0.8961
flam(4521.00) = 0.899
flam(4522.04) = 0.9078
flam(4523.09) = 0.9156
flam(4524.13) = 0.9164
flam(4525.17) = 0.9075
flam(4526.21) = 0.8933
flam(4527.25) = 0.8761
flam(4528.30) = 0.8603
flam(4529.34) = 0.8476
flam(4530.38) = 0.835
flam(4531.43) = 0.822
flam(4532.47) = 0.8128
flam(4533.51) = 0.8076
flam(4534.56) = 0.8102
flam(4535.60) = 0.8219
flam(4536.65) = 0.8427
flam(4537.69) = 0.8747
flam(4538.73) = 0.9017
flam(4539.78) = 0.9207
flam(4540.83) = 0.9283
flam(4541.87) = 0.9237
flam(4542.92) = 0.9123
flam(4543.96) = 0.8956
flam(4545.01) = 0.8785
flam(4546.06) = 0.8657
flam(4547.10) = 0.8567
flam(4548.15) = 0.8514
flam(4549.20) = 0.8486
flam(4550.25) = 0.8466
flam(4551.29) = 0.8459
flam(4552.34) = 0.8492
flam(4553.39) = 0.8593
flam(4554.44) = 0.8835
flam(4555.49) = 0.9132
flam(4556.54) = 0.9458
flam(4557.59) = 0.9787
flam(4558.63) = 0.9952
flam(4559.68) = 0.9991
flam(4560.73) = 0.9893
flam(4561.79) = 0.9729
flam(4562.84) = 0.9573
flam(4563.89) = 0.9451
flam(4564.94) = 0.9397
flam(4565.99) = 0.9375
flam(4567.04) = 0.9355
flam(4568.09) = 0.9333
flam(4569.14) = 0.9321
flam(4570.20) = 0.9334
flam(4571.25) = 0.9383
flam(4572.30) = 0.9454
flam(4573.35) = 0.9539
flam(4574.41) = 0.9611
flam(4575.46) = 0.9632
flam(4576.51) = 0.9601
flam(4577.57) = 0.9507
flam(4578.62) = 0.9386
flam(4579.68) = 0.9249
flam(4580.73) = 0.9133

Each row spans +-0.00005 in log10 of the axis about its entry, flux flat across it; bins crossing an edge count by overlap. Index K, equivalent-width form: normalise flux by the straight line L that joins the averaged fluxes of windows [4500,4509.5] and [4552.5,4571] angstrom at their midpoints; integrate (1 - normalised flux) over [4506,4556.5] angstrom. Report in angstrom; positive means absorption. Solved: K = 4.09 angstrom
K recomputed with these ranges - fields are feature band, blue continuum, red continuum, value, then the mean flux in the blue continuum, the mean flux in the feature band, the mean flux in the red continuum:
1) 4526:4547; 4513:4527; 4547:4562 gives 1.0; 0.913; 0.866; 0.909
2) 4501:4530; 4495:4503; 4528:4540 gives -1.0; 0.965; 0.941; 0.845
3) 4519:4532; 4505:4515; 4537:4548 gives 0.8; 0.978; 0.882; 0.894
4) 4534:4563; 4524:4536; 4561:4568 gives 0.1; 0.849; 0.898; 0.948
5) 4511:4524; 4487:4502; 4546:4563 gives 0.2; 0.953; 0.922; 0.909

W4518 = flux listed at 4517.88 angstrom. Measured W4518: 0.9153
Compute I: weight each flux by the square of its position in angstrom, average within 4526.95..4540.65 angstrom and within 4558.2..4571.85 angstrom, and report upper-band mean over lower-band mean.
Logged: 1.14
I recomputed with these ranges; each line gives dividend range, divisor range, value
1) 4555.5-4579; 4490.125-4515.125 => 1.01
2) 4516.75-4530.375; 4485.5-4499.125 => 0.96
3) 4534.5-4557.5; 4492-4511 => 0.92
